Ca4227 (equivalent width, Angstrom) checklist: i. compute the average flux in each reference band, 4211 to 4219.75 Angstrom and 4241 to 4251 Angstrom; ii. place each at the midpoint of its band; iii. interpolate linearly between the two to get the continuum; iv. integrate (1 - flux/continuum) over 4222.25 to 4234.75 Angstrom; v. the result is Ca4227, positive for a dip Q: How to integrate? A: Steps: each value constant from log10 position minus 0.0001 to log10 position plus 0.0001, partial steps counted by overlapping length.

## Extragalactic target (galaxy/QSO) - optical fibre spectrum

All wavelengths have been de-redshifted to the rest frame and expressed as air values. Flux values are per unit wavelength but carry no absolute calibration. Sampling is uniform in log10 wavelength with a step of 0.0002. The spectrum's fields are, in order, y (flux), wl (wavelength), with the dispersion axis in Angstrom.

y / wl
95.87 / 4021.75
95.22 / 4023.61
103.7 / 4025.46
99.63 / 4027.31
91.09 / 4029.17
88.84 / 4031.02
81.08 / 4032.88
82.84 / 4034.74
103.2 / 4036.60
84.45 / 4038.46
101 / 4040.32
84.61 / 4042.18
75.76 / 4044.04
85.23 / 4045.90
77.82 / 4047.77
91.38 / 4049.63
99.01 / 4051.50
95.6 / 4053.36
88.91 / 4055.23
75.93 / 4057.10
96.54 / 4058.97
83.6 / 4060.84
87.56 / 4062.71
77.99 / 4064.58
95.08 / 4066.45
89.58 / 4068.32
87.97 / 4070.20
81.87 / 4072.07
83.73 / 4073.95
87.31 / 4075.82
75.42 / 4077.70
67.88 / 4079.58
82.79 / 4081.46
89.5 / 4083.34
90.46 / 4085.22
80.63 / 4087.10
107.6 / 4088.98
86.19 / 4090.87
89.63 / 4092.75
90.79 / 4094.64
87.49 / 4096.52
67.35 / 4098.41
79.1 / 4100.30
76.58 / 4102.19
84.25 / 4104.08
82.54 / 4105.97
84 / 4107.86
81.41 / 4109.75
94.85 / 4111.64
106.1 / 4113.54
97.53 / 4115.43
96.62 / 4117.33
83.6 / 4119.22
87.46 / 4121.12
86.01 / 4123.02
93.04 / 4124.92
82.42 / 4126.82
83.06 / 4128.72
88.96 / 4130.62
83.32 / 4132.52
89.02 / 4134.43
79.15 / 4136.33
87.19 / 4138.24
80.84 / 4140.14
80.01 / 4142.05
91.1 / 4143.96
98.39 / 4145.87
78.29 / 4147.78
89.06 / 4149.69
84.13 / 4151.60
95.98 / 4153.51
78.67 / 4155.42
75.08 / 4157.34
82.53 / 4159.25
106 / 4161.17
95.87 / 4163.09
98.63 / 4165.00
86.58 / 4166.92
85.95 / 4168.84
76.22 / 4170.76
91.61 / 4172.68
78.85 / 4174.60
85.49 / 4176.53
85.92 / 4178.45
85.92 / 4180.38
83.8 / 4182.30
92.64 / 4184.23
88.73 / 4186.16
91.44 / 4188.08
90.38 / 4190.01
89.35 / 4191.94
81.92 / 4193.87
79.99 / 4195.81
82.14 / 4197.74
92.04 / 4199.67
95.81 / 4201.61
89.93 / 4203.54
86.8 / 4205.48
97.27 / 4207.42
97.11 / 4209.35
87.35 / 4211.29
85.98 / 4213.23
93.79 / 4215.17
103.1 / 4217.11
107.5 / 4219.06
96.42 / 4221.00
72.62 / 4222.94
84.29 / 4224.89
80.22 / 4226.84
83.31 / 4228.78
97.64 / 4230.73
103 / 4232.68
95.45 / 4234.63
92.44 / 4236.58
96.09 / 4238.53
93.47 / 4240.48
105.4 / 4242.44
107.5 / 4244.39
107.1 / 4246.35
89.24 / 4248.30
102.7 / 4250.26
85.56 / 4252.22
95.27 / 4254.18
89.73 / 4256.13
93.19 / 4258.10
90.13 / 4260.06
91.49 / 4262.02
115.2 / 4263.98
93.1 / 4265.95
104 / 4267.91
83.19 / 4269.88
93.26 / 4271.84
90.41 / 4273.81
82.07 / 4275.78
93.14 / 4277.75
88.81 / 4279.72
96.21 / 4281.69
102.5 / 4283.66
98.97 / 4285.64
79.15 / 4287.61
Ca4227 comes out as 1.3 Angstrom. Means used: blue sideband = 95.7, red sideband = 102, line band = 87.9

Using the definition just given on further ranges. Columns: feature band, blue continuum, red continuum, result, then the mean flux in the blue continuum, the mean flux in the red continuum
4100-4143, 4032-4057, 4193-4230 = 1.1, 88.1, 89.4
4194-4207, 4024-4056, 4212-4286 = 0.8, 90.3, 94.2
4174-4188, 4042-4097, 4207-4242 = 0.7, 86.5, 92.7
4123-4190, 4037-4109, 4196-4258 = 2.2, 85.7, 93.3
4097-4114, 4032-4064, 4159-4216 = 0.9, 87.8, 88.9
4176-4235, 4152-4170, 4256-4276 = 0.8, 89.2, 93.8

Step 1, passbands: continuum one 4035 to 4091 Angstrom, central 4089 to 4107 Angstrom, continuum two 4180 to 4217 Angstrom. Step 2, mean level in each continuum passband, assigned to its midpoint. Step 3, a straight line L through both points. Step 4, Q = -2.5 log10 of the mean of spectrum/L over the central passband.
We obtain 0.05 mag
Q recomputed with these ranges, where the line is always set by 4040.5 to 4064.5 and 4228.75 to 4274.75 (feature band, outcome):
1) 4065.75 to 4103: 0.045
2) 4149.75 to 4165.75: 0.027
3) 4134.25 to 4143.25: 0.099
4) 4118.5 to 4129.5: 0.052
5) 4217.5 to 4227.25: 0.061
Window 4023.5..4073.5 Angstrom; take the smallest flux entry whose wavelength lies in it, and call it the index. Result 75.76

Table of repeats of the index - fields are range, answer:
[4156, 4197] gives 75.08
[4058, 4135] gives 67.35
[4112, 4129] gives 82.42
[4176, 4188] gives 83.8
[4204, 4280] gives 72.62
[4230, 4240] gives 92.44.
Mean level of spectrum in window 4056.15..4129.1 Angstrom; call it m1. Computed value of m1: 86.2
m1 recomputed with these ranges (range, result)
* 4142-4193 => 87.8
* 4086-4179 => 87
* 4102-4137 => 87.7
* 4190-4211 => 89.2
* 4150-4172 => 87.9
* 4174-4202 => 86.9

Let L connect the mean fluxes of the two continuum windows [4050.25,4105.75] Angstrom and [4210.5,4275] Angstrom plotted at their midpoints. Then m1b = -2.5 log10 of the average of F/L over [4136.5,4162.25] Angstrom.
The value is 0.036 mag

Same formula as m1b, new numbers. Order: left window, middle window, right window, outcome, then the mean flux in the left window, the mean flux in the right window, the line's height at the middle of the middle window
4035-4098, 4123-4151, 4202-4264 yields 0.05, 87.1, 94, 90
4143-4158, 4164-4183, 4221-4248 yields 0.03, 86.5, 93.7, 88.5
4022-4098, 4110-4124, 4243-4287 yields -0.03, 88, 95.1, 90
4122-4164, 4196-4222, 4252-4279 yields -0.04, 86.7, 93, 90.1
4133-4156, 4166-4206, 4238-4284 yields 0.03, 86.1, 95.3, 89.3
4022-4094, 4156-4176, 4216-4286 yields 0.05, 88.1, 94.5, 91.7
